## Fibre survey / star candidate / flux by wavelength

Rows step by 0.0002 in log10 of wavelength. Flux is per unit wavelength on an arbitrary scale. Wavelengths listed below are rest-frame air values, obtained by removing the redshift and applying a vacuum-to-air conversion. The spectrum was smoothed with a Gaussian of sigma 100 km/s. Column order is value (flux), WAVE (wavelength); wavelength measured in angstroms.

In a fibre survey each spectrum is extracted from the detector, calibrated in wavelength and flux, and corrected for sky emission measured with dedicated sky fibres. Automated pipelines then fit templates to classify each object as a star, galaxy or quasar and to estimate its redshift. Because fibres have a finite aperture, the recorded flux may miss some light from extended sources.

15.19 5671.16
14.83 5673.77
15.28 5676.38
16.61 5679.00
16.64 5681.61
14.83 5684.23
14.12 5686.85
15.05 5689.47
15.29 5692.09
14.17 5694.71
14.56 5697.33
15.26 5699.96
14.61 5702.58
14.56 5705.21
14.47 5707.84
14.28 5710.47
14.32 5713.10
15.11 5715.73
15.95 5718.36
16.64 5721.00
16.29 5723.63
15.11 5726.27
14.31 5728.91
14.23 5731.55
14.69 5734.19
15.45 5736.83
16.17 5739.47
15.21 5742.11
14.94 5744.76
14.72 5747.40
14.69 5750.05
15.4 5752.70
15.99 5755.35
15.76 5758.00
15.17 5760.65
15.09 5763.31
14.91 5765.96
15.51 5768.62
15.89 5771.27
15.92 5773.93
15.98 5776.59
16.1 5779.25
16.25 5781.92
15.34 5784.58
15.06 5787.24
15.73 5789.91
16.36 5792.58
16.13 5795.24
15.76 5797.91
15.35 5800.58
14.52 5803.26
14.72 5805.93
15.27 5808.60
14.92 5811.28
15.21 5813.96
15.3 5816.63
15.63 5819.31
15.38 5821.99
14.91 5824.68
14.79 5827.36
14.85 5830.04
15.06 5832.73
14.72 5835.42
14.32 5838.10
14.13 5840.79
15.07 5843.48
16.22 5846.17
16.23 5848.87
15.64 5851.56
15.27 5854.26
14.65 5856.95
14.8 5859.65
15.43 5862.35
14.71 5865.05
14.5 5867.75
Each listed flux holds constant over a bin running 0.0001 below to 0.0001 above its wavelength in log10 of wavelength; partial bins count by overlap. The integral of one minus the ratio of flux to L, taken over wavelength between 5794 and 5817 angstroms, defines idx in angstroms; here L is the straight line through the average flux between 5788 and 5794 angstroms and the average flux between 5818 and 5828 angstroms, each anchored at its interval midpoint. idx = 0.6 angstroms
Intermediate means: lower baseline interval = 16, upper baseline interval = 15.2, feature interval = 15.2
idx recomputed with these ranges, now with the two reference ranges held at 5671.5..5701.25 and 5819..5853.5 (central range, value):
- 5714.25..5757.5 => -0.47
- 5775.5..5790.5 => -0.59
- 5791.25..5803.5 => -0.47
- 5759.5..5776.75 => -0.37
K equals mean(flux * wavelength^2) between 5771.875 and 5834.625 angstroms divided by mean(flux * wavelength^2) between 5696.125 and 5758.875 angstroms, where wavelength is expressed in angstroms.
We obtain 1.05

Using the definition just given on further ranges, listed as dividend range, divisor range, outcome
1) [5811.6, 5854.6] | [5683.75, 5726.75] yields 1.06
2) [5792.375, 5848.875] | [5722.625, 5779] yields 1.01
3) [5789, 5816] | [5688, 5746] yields 1.05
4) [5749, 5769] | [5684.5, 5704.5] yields 1.06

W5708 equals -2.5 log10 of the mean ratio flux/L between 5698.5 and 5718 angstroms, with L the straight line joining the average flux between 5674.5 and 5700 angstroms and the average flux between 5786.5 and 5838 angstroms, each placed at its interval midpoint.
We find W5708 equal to 0.03 mag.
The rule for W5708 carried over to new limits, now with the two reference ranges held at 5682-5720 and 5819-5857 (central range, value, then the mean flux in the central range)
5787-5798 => -0.06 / 15.9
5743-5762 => -0.02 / 15.2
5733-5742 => -0.04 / 15.4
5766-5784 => -0.06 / 15.8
